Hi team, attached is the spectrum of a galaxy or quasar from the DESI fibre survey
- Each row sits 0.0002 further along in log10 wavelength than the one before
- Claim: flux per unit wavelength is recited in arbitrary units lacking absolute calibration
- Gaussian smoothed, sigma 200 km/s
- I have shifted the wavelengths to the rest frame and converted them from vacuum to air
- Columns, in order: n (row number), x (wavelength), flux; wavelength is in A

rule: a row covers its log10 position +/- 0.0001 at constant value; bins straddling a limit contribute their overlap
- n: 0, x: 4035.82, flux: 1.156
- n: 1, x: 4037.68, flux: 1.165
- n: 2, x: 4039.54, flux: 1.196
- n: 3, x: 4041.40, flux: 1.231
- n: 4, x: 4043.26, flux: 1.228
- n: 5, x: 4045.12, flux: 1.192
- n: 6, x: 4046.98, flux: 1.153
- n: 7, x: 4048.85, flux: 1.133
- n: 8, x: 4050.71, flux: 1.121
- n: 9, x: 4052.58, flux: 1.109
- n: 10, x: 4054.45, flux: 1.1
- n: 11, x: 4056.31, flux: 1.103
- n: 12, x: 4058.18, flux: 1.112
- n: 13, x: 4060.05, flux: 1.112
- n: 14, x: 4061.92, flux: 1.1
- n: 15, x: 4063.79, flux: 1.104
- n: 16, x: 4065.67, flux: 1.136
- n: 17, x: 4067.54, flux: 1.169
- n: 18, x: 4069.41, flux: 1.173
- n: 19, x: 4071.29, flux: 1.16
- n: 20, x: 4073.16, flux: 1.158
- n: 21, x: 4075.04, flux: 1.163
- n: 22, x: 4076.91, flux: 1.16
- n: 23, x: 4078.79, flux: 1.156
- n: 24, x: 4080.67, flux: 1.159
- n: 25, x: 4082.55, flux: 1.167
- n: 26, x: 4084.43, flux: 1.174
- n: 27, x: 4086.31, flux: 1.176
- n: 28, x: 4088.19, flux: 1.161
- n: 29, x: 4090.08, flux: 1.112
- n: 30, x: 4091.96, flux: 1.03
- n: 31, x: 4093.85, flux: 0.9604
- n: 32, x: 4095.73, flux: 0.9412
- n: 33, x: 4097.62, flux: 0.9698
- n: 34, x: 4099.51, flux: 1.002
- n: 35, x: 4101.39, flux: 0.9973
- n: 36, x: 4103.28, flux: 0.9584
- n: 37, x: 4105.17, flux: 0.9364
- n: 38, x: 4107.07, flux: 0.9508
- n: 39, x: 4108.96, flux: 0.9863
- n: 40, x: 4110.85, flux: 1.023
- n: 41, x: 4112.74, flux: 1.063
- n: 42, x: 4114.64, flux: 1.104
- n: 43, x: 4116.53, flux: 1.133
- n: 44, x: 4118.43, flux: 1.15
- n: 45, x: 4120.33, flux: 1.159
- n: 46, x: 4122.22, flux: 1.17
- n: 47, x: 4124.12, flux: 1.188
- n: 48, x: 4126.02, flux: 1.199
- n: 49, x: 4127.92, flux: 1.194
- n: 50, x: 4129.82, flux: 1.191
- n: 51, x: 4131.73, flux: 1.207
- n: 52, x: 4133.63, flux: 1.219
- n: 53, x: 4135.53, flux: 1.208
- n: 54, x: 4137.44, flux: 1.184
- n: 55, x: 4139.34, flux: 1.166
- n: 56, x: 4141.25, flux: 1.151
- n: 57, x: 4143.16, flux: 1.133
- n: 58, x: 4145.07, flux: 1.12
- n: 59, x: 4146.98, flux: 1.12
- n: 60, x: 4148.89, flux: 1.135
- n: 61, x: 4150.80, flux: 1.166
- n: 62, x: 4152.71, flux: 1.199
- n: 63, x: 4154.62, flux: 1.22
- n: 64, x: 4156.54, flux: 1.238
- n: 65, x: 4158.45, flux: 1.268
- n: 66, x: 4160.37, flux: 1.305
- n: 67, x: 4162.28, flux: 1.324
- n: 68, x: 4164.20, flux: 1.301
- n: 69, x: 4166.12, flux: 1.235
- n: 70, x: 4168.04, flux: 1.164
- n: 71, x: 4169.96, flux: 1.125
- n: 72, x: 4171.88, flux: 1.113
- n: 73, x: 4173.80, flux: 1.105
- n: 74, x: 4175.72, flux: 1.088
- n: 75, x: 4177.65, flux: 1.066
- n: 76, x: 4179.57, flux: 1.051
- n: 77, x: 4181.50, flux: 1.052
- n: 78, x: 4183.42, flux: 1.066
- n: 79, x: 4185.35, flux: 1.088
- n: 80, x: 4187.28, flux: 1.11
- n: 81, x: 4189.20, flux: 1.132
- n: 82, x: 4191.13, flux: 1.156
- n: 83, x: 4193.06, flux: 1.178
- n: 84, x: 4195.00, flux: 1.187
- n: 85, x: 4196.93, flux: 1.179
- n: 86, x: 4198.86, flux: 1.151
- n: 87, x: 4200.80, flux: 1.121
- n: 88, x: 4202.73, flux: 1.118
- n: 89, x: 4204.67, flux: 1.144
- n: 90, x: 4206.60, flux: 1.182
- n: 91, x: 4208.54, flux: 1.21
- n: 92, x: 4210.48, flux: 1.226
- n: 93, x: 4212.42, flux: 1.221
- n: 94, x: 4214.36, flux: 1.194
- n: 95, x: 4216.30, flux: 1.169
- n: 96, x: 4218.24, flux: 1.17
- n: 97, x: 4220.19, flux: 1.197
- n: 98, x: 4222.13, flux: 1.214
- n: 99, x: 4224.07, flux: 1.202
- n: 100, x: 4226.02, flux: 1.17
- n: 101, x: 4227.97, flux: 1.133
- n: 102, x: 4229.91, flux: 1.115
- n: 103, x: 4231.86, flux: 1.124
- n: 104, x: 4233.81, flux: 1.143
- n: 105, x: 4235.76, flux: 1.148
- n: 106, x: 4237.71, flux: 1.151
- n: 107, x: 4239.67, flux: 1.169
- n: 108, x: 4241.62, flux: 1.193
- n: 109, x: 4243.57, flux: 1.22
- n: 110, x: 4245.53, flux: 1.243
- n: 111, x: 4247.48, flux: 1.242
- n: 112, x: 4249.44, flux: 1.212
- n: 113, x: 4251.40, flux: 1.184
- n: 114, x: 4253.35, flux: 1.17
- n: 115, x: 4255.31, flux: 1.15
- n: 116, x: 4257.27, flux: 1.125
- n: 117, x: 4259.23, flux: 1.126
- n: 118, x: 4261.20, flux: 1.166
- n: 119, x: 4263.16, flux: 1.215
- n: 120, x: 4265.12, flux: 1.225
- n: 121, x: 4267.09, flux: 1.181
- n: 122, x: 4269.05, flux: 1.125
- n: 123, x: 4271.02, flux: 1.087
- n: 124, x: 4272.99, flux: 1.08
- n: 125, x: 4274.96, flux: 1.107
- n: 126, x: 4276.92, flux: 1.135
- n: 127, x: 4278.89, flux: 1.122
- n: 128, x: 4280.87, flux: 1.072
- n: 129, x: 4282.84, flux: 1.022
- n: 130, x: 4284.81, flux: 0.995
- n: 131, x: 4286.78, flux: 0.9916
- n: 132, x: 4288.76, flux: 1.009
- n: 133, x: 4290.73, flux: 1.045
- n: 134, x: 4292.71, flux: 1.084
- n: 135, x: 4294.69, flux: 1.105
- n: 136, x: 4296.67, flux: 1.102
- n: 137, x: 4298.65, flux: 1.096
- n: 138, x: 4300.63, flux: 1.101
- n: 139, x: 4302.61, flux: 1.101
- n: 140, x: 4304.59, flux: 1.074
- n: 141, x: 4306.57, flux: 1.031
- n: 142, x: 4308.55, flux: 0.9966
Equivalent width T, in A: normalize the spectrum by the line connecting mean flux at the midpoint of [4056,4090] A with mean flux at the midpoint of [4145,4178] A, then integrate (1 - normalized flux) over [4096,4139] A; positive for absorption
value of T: 2.5 A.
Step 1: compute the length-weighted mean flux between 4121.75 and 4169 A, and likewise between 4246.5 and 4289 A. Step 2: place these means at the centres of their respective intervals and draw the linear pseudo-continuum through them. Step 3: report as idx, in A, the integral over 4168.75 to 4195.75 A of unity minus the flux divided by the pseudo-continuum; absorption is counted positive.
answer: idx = 1.6 A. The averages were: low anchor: 1.2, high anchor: 1.13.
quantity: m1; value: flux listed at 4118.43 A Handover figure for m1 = 1.15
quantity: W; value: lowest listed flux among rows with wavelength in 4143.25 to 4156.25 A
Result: 1.12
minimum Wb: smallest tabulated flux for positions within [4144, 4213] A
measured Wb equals 1.051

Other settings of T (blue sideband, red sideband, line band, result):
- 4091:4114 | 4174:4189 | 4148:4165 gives -3.1 A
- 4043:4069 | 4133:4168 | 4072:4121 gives 3.7 A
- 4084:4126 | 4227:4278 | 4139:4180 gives -2.8 A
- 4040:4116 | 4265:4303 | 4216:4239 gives -1.5 A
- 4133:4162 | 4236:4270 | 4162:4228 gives 1.7 A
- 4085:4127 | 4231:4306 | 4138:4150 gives -0.7 A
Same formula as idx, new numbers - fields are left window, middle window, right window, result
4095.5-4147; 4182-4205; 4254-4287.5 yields -0.53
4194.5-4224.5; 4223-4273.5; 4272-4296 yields -2.11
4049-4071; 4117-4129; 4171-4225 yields -0.44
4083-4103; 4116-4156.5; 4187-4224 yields -2.77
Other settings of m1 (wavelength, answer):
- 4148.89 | 1.135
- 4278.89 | 1.122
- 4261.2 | 1.166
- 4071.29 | 1.16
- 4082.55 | 1.167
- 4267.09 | 1.181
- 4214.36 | 1.194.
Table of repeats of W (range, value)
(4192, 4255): 1.115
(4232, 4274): 1.08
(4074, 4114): 0.9364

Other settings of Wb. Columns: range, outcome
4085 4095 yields 0.9604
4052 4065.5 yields 1.1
